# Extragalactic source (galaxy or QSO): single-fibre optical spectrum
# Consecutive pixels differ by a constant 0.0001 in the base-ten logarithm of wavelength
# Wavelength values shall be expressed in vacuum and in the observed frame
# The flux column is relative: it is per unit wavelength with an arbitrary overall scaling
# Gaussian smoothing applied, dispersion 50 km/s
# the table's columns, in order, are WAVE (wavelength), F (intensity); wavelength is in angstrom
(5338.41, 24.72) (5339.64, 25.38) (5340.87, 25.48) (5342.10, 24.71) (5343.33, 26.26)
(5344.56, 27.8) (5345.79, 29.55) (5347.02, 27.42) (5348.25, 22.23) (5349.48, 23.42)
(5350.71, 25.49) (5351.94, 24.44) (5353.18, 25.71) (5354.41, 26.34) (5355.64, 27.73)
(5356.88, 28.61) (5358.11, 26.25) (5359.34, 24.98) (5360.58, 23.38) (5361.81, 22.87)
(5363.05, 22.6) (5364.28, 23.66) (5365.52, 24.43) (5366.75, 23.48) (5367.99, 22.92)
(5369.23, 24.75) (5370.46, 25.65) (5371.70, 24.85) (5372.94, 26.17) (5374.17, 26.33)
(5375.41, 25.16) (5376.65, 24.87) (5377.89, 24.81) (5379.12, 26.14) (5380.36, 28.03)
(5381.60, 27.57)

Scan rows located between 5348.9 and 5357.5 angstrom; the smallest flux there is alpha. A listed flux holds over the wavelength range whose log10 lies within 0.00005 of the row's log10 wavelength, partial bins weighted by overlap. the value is 23.42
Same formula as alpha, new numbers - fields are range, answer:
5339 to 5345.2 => 24.71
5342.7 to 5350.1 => 22.23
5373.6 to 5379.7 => 24.81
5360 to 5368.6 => 22.6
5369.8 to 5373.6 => 24.85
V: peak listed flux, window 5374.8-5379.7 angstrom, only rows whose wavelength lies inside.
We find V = 26.14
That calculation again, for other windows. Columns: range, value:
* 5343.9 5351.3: 29.55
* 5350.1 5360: 28.61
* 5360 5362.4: 23.38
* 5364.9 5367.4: 24.43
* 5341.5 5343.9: 26.26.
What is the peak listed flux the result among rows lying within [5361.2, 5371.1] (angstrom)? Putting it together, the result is 25.65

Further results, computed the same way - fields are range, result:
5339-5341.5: 25.48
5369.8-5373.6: 26.17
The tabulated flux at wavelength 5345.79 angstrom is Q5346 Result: 29.55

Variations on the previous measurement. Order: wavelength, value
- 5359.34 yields 24.98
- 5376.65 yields 24.87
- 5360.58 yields 23.38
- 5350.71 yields 25.49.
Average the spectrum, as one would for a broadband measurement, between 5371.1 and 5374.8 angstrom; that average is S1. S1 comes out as 25.8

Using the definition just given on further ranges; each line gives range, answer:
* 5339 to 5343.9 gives 25.4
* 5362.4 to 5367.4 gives 23.5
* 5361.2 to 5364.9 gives 23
